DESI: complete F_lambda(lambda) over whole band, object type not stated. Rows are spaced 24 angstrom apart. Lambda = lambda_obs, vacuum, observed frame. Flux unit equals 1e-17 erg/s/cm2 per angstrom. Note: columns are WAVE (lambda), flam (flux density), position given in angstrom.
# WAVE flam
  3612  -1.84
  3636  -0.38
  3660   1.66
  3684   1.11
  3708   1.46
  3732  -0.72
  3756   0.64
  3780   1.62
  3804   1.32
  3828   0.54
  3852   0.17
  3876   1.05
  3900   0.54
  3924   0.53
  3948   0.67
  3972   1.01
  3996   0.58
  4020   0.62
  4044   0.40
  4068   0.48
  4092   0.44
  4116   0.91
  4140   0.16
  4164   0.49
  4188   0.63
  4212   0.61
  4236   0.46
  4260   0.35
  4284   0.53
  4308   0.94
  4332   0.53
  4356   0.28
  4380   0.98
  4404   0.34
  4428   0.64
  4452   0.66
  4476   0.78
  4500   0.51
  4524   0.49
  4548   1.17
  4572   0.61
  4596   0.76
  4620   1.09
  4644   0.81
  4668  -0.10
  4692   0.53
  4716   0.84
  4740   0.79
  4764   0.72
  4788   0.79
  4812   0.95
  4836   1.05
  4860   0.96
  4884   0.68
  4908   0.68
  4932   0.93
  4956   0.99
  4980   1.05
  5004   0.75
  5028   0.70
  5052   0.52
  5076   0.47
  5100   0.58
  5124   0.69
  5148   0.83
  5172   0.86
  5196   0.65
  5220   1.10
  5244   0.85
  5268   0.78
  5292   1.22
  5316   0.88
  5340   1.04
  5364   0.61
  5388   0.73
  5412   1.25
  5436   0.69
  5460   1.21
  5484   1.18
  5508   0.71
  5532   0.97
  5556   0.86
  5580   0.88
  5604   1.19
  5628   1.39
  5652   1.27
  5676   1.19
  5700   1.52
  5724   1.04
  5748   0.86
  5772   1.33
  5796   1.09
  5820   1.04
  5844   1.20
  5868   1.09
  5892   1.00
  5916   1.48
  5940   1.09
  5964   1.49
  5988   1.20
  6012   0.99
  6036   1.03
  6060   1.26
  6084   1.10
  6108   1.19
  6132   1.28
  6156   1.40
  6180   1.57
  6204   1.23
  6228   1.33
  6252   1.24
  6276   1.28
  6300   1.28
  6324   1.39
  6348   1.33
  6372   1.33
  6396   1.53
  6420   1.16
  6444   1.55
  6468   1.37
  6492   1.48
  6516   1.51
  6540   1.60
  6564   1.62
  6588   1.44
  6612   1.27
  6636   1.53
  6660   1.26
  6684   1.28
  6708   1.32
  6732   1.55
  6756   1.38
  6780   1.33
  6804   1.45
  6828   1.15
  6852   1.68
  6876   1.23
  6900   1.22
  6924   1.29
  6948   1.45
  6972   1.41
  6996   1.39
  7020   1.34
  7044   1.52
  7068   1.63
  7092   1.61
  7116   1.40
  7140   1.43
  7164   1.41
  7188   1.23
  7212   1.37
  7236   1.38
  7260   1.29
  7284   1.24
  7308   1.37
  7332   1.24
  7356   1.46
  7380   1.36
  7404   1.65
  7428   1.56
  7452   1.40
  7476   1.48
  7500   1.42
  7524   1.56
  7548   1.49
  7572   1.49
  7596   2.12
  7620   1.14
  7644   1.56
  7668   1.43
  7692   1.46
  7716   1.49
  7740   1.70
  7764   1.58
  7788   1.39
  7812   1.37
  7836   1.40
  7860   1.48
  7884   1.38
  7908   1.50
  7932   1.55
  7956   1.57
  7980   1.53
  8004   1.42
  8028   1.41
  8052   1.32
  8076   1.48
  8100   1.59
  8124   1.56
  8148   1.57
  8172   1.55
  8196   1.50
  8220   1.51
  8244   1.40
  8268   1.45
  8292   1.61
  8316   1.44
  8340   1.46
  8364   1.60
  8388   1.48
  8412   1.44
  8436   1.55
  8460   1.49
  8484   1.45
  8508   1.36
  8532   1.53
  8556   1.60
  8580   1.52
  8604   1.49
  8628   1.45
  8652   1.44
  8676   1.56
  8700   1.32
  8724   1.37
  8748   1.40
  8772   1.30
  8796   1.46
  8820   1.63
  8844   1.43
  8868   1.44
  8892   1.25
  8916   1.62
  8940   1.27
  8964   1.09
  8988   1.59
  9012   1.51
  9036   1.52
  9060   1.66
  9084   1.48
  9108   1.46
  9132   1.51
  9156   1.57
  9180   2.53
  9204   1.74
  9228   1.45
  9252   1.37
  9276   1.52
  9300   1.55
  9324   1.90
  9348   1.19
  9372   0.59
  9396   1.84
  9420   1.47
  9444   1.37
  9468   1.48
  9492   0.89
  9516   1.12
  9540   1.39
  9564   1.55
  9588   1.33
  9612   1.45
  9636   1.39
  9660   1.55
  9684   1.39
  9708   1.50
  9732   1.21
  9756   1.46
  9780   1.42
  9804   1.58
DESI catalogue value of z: 0.398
